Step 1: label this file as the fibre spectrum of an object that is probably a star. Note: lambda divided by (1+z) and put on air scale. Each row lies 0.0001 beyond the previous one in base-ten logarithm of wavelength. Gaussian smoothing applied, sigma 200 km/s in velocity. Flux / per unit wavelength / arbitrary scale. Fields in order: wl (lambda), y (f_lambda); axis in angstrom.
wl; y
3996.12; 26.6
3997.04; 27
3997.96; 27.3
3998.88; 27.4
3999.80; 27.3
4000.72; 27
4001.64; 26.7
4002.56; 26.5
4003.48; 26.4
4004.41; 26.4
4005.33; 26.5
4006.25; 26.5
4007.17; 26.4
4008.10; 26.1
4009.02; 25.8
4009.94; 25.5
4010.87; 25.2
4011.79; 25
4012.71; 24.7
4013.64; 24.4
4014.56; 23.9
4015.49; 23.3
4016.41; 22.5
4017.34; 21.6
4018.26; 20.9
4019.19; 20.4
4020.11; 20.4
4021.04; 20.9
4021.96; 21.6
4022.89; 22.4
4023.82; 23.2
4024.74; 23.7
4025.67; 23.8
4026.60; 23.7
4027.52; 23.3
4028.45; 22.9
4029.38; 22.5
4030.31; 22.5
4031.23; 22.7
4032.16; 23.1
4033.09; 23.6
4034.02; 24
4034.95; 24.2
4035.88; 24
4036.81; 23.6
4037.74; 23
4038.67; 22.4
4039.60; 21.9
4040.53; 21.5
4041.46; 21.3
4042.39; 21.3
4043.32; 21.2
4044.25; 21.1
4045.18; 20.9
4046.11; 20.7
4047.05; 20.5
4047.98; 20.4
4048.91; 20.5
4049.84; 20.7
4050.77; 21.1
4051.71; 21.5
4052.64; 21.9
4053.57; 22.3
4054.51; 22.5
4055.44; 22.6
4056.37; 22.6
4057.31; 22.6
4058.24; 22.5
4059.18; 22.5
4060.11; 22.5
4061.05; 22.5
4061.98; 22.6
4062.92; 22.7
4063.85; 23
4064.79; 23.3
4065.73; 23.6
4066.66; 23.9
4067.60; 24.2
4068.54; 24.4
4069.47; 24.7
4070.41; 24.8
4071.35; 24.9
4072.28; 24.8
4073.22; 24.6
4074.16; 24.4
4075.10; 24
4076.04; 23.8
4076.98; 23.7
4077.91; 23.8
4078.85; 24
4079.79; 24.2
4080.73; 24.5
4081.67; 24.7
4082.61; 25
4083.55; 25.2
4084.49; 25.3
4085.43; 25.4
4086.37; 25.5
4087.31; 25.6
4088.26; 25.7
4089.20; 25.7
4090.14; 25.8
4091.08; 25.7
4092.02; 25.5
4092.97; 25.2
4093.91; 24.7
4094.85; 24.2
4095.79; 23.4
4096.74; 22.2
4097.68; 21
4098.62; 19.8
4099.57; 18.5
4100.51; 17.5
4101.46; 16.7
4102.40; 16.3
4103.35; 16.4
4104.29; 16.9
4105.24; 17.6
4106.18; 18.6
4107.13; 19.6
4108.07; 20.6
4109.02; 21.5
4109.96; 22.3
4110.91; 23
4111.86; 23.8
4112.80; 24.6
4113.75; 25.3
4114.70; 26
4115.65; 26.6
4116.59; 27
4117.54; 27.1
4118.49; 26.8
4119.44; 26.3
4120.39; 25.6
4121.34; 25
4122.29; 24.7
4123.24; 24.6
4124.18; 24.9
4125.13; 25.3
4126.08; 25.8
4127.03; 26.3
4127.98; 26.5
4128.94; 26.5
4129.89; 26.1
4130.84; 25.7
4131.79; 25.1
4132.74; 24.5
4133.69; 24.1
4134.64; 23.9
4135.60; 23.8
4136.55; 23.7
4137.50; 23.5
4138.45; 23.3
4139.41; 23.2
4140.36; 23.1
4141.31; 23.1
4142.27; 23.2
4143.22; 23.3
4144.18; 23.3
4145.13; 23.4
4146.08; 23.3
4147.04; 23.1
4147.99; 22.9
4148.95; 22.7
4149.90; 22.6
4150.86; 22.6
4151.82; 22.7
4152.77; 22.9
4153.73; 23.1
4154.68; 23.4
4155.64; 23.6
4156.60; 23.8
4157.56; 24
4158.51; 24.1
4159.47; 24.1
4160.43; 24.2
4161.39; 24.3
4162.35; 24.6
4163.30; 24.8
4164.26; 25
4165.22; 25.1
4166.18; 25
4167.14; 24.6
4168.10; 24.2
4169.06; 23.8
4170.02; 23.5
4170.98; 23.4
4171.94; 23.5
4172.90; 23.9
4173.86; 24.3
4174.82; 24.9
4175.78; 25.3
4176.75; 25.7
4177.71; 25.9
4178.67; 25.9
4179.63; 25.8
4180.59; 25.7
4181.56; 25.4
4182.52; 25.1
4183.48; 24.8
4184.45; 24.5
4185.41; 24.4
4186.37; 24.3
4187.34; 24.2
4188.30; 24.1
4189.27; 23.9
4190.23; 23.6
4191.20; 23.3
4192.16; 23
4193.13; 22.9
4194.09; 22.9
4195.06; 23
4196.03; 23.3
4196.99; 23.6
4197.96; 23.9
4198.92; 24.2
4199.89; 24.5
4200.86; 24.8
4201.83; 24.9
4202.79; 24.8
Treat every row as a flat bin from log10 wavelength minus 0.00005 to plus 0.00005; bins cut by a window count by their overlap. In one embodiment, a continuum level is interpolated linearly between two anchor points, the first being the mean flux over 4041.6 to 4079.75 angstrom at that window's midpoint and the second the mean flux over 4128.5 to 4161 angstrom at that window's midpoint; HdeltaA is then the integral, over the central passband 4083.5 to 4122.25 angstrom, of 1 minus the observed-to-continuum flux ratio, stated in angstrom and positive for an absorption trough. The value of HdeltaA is 0.3 angstrom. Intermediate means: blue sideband 22.8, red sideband 23.7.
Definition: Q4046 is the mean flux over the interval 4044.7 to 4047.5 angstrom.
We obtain 20.7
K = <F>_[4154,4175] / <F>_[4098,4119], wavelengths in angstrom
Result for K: 1.12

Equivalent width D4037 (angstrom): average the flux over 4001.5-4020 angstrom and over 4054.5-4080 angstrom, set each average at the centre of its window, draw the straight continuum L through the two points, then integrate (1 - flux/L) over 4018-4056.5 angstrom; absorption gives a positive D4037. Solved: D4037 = 3.20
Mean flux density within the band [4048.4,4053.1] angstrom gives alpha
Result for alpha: 21.1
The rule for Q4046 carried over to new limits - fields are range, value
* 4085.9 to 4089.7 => 25.6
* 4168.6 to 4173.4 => 23.6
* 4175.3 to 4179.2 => 25.7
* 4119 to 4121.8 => 25.6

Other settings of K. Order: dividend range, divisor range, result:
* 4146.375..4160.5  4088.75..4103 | 1.05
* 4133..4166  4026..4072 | 1.04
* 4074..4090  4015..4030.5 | 1.11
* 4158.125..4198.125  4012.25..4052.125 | 1.09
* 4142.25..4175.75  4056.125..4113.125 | 1.04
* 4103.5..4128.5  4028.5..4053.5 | 1.08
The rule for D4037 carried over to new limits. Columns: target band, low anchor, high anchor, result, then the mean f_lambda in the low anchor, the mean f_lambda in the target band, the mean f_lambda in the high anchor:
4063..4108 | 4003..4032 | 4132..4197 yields 1.6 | 23.7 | 23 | 24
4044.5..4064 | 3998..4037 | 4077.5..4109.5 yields 1.2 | 24.1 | 21.8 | 22.4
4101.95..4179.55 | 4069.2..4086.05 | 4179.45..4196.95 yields 1.4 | 24.6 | 23.8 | 24.1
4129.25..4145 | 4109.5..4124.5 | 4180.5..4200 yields 0.6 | 25.2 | 24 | 24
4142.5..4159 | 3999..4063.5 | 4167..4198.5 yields 0.5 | 23.1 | 23.2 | 24.3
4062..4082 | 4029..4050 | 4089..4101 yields -1.3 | 22.1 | 24.1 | 22.9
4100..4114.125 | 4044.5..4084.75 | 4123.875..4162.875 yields 2.1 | 23.1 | 20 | 24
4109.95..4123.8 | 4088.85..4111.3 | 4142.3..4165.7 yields -2.2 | 21.2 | 25.3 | 23.6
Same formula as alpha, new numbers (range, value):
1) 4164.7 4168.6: 24.7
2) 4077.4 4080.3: 24.1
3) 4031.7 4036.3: 23.8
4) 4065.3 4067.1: 23.8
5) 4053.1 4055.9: 22.5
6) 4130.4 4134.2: 24.9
